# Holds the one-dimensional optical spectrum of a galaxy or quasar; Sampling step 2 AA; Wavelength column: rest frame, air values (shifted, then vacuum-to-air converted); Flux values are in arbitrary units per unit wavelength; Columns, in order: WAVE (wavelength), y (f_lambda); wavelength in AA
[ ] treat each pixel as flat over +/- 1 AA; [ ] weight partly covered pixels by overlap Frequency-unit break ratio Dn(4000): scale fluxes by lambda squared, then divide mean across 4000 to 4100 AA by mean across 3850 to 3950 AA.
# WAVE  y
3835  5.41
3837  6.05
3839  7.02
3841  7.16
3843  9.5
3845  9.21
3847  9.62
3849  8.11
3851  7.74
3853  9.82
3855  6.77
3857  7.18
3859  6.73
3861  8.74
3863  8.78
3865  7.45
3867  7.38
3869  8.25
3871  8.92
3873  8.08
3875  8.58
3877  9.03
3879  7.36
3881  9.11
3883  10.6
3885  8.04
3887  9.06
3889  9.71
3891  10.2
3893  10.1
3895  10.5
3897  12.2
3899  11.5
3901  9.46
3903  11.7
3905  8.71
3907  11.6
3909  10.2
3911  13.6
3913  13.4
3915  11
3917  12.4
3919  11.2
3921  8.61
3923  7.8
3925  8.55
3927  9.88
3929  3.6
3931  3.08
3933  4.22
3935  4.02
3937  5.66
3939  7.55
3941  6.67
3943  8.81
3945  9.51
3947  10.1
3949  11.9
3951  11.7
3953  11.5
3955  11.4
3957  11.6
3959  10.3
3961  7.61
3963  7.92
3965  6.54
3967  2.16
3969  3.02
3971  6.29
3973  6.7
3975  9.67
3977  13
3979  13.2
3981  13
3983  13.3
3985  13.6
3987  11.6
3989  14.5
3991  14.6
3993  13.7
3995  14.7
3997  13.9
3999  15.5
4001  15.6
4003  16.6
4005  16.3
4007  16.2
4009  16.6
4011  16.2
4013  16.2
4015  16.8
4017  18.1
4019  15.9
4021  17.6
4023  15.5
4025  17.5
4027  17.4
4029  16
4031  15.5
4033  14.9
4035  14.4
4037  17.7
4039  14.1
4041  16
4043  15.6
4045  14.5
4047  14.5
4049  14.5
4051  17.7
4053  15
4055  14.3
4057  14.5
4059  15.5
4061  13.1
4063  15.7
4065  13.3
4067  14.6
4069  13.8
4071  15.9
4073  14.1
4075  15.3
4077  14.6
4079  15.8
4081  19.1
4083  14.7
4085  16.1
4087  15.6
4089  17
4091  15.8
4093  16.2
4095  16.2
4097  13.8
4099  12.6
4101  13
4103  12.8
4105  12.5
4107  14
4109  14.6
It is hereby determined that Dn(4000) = 1.9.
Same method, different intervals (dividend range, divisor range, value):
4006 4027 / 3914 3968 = 2.08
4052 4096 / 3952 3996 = 1.54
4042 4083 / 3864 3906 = 1.76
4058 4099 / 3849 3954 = 1.85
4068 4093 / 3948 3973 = 1.98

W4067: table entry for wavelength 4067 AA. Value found 14.6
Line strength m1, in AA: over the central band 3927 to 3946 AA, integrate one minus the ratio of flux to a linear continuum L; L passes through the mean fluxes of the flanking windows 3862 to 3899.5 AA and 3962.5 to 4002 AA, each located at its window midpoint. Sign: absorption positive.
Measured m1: 7.7 AA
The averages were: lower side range 9.17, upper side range 11.2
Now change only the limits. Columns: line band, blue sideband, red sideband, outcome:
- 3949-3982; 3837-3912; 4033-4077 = 7.8 AA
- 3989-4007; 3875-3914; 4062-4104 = -3.1 AA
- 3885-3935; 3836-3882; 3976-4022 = 4.6 AA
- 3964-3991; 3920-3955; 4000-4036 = 5.3 AA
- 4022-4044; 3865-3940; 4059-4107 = -4.4 AA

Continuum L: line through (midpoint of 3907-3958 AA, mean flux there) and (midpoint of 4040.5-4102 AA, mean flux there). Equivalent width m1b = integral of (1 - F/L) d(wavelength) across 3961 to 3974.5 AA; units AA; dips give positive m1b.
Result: 6.2 AA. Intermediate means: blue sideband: 9.17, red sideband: 15.1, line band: 5.76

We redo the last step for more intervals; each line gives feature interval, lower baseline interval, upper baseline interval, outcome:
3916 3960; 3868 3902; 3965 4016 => 9.9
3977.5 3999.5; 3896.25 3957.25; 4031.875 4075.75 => -2.9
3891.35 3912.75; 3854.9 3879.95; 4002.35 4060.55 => -3.0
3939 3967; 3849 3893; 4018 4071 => 5.7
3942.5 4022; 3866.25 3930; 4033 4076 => 1.9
